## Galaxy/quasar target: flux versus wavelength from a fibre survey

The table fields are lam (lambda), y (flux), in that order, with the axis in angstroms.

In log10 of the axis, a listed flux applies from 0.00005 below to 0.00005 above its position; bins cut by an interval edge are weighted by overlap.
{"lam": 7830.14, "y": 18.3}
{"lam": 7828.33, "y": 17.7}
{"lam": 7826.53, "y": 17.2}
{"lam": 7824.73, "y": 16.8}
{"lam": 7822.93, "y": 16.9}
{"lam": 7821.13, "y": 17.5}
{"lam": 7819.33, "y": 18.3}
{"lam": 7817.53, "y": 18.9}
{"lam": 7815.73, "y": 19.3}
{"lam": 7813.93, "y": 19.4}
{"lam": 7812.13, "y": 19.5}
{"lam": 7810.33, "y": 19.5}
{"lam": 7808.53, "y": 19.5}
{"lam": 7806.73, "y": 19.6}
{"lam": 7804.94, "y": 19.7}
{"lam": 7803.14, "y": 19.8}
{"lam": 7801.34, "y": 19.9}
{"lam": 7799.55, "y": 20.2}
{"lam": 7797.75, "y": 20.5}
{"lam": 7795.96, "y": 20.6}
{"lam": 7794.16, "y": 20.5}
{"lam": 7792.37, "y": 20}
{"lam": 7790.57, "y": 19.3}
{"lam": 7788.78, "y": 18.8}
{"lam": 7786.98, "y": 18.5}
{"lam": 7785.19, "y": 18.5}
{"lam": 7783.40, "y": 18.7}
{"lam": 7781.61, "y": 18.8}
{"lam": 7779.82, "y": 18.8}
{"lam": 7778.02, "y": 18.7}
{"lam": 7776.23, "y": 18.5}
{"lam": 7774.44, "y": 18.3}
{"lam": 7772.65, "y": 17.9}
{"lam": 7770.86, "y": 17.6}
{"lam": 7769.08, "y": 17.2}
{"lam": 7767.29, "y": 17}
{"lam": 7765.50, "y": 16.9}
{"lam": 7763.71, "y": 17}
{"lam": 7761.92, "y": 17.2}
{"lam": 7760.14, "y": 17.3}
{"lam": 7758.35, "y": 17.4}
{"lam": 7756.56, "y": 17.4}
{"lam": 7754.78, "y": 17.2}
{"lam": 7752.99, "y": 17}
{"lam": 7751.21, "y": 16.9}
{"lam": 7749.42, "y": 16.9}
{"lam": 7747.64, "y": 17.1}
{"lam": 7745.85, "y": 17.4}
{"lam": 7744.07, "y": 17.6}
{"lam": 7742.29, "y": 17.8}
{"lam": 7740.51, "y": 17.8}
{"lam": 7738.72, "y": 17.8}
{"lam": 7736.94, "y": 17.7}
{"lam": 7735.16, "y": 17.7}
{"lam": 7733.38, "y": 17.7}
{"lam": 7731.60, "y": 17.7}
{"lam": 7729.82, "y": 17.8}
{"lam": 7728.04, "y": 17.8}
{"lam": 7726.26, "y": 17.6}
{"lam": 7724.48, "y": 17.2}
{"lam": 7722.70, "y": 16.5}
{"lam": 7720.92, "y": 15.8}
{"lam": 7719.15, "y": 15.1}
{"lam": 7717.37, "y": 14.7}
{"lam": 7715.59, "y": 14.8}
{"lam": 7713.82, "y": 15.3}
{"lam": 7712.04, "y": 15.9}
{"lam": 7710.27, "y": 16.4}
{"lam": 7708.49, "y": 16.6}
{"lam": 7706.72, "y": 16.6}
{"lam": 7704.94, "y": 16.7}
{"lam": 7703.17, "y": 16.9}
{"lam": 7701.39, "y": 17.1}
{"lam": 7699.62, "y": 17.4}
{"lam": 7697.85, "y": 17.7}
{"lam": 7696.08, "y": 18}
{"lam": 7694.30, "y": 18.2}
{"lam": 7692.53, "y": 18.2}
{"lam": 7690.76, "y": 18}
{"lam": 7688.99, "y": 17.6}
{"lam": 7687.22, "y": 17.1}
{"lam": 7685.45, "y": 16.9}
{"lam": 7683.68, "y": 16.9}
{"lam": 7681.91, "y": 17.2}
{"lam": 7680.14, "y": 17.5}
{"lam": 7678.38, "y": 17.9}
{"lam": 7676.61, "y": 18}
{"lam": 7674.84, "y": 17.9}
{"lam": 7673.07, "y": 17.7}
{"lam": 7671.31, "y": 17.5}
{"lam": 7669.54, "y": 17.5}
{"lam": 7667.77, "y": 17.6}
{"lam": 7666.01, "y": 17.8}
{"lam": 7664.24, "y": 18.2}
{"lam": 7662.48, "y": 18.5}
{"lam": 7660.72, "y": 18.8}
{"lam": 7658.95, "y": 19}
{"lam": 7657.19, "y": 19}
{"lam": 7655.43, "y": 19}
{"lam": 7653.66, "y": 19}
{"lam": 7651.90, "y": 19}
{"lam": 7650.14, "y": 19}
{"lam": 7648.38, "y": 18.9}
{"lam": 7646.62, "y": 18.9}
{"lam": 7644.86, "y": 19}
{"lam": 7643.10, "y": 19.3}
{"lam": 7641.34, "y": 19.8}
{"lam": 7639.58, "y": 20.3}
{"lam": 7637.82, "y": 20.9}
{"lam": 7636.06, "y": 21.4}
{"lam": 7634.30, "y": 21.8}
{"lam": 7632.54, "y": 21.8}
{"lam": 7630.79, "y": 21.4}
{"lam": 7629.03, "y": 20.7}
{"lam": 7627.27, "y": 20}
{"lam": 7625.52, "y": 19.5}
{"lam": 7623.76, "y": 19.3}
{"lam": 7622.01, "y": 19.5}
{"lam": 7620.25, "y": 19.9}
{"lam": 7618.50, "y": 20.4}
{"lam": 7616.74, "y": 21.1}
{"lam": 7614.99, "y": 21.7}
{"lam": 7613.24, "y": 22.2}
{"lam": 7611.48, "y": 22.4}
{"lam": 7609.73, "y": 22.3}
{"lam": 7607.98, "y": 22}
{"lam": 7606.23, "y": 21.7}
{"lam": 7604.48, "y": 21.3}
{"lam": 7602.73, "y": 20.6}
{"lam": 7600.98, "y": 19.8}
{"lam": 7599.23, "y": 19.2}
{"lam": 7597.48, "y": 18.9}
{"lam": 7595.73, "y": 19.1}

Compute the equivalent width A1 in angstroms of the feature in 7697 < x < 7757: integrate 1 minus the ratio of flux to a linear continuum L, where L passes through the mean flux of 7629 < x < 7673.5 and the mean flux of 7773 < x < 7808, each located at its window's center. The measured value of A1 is 7.41 angstroms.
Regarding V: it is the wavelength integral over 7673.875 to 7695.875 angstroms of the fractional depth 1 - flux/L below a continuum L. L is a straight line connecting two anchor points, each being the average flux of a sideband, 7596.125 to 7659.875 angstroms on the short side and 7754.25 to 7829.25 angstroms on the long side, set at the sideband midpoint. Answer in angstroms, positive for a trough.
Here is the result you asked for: 2.3 angstroms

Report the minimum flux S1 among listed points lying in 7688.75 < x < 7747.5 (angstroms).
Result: 14.7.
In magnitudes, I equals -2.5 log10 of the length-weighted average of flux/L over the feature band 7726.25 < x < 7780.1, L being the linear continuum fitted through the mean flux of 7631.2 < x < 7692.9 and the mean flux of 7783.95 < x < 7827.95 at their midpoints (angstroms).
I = 0.08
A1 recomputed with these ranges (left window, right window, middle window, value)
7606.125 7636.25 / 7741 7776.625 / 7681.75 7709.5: 2.5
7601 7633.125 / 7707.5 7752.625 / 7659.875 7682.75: 1.4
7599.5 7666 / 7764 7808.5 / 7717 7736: 2.4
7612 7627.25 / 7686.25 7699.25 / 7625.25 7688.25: 0.8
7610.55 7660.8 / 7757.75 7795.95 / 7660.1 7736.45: 8.3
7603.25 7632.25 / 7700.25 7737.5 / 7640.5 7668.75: 0.9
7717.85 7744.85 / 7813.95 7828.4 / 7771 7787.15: -0.8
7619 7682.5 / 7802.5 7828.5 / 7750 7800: 1.3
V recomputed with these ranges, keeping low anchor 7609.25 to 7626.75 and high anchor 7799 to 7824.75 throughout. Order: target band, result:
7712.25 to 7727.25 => 3.0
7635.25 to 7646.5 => 0.3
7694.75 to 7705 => 1.4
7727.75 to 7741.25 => 1.4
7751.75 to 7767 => 1.8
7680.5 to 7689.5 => 1.4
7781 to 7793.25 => 0.2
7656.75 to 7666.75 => 0.9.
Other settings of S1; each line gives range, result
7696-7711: 16.4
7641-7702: 16.9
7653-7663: 18.5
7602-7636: 19.3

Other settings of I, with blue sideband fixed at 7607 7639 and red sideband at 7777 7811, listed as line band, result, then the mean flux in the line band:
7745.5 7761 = 0.16 mag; 17.2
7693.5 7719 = 0.22 mag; 16.5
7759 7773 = 0.15 mag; 17.2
